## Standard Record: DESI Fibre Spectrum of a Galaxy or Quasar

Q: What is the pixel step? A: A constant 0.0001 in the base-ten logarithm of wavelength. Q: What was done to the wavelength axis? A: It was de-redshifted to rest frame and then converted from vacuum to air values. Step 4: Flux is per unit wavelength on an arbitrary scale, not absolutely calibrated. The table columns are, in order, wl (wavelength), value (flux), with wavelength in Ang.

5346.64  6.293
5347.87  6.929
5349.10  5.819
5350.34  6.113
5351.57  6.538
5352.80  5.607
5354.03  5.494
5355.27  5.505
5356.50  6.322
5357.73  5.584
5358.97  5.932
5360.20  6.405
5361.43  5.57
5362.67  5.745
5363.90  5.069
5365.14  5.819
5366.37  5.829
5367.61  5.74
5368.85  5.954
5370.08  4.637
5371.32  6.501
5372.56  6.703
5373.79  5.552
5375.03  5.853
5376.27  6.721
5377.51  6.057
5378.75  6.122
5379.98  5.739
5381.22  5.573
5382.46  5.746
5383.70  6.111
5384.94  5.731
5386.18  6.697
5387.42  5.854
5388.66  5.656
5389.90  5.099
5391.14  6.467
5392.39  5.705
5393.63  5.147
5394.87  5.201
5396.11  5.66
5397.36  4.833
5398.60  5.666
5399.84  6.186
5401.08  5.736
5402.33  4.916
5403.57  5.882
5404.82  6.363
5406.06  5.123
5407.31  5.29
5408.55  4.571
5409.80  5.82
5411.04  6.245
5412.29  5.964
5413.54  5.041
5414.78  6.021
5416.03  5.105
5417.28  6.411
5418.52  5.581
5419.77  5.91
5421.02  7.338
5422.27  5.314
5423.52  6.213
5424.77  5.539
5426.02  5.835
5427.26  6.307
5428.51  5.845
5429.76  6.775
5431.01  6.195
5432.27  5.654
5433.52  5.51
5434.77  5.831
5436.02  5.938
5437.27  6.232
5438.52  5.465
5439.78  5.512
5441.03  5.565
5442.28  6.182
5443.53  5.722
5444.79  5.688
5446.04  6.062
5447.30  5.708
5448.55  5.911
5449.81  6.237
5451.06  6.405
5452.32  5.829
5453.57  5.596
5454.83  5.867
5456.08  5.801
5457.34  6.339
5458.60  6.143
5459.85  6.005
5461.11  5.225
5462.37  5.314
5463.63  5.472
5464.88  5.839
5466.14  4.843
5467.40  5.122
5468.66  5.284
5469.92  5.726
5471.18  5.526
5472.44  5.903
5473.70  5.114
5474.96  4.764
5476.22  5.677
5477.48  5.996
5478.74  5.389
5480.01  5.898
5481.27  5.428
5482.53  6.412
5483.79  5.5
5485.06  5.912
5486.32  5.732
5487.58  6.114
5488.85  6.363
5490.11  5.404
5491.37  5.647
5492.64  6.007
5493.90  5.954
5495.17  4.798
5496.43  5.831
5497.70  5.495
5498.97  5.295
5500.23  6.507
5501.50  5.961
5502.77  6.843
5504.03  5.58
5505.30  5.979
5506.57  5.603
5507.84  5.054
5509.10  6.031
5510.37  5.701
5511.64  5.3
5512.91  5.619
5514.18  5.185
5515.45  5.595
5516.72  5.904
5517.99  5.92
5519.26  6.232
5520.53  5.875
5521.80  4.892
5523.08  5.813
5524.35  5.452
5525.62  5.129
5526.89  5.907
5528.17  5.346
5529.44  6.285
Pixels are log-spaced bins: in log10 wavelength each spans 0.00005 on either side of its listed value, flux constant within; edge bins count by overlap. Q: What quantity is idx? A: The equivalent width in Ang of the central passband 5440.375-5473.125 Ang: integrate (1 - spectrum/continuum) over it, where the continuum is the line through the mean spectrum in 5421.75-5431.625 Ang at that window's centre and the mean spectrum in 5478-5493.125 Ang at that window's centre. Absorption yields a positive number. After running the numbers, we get 1.0 Ang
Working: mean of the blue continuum 6.01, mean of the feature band 5.74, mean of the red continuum 5.82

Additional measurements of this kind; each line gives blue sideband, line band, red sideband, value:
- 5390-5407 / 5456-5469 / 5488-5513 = 0.3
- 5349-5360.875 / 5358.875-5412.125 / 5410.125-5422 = 1.7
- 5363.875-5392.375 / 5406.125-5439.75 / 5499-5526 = 0.0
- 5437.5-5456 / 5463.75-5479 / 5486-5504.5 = 1.1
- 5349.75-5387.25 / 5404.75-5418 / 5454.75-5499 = 0.5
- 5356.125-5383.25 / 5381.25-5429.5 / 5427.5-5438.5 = 1.5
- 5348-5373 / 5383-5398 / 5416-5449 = 0.5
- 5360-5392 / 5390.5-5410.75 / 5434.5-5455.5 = 1.1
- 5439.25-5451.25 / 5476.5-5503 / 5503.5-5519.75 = -0.4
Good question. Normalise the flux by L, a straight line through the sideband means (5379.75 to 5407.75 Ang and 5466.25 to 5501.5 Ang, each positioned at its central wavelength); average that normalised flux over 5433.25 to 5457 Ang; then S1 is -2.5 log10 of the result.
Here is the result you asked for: -0.04 mag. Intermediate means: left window 5.67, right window 5.65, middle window 5.86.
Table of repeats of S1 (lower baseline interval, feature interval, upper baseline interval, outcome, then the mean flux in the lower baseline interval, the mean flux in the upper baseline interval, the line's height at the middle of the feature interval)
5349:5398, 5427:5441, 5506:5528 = -0.03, 5.81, 5.59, 5.72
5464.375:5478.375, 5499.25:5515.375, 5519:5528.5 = -0.05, 5.43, 5.56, 5.52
